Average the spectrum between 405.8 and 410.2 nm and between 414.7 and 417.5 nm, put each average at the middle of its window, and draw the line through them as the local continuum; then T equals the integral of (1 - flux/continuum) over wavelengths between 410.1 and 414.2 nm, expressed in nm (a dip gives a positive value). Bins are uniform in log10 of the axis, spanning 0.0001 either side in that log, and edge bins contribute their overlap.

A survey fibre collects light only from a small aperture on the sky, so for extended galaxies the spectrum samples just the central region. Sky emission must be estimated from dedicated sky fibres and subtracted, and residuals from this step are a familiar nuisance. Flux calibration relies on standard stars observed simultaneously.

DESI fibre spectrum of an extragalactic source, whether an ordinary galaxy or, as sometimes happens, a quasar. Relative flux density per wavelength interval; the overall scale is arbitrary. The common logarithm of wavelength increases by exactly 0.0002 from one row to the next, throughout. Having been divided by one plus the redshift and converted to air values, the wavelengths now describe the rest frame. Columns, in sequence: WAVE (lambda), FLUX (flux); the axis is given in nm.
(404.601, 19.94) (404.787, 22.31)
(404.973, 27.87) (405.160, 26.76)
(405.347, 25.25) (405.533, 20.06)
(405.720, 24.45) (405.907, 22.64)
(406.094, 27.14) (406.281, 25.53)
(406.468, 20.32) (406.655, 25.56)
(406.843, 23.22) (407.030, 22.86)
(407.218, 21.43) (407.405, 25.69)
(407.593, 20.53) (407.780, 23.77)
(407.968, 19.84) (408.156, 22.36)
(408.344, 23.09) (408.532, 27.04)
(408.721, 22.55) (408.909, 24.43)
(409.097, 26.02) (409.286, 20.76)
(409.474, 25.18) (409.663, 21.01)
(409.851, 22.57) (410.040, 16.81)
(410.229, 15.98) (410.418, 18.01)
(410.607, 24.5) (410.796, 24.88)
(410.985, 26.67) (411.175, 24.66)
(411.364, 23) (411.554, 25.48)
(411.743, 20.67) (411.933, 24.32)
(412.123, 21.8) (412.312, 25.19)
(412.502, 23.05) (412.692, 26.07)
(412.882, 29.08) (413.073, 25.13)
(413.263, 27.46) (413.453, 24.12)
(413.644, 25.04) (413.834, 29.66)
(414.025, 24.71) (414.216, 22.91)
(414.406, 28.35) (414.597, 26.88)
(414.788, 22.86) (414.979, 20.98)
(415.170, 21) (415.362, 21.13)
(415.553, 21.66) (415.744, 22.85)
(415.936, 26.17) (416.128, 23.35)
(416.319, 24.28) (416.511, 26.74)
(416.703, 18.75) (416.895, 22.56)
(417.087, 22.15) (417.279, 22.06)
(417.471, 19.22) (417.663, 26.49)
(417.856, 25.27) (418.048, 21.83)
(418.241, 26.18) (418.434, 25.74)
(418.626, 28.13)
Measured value -0.27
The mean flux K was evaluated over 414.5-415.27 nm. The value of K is 22.9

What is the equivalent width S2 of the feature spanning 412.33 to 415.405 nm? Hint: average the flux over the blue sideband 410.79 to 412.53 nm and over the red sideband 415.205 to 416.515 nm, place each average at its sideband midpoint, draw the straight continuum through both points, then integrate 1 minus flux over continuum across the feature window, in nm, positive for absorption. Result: -0.17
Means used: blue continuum 24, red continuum 23.4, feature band 25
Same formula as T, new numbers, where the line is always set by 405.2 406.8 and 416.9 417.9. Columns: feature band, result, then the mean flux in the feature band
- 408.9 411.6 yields 0.113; 22.6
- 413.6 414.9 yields -0.144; 25.8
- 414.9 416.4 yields 0.023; 22.7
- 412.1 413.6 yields -0.135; 25.4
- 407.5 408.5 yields 0.064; 22.3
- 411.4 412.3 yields 0.005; 23.3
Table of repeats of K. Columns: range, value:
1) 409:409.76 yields 23.3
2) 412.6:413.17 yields 26.7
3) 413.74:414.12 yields 27.2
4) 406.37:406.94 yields 23.1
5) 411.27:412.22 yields 23.1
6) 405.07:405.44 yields 26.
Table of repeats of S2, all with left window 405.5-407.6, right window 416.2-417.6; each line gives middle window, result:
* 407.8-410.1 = 0.047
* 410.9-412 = -0.055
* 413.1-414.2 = -0.153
